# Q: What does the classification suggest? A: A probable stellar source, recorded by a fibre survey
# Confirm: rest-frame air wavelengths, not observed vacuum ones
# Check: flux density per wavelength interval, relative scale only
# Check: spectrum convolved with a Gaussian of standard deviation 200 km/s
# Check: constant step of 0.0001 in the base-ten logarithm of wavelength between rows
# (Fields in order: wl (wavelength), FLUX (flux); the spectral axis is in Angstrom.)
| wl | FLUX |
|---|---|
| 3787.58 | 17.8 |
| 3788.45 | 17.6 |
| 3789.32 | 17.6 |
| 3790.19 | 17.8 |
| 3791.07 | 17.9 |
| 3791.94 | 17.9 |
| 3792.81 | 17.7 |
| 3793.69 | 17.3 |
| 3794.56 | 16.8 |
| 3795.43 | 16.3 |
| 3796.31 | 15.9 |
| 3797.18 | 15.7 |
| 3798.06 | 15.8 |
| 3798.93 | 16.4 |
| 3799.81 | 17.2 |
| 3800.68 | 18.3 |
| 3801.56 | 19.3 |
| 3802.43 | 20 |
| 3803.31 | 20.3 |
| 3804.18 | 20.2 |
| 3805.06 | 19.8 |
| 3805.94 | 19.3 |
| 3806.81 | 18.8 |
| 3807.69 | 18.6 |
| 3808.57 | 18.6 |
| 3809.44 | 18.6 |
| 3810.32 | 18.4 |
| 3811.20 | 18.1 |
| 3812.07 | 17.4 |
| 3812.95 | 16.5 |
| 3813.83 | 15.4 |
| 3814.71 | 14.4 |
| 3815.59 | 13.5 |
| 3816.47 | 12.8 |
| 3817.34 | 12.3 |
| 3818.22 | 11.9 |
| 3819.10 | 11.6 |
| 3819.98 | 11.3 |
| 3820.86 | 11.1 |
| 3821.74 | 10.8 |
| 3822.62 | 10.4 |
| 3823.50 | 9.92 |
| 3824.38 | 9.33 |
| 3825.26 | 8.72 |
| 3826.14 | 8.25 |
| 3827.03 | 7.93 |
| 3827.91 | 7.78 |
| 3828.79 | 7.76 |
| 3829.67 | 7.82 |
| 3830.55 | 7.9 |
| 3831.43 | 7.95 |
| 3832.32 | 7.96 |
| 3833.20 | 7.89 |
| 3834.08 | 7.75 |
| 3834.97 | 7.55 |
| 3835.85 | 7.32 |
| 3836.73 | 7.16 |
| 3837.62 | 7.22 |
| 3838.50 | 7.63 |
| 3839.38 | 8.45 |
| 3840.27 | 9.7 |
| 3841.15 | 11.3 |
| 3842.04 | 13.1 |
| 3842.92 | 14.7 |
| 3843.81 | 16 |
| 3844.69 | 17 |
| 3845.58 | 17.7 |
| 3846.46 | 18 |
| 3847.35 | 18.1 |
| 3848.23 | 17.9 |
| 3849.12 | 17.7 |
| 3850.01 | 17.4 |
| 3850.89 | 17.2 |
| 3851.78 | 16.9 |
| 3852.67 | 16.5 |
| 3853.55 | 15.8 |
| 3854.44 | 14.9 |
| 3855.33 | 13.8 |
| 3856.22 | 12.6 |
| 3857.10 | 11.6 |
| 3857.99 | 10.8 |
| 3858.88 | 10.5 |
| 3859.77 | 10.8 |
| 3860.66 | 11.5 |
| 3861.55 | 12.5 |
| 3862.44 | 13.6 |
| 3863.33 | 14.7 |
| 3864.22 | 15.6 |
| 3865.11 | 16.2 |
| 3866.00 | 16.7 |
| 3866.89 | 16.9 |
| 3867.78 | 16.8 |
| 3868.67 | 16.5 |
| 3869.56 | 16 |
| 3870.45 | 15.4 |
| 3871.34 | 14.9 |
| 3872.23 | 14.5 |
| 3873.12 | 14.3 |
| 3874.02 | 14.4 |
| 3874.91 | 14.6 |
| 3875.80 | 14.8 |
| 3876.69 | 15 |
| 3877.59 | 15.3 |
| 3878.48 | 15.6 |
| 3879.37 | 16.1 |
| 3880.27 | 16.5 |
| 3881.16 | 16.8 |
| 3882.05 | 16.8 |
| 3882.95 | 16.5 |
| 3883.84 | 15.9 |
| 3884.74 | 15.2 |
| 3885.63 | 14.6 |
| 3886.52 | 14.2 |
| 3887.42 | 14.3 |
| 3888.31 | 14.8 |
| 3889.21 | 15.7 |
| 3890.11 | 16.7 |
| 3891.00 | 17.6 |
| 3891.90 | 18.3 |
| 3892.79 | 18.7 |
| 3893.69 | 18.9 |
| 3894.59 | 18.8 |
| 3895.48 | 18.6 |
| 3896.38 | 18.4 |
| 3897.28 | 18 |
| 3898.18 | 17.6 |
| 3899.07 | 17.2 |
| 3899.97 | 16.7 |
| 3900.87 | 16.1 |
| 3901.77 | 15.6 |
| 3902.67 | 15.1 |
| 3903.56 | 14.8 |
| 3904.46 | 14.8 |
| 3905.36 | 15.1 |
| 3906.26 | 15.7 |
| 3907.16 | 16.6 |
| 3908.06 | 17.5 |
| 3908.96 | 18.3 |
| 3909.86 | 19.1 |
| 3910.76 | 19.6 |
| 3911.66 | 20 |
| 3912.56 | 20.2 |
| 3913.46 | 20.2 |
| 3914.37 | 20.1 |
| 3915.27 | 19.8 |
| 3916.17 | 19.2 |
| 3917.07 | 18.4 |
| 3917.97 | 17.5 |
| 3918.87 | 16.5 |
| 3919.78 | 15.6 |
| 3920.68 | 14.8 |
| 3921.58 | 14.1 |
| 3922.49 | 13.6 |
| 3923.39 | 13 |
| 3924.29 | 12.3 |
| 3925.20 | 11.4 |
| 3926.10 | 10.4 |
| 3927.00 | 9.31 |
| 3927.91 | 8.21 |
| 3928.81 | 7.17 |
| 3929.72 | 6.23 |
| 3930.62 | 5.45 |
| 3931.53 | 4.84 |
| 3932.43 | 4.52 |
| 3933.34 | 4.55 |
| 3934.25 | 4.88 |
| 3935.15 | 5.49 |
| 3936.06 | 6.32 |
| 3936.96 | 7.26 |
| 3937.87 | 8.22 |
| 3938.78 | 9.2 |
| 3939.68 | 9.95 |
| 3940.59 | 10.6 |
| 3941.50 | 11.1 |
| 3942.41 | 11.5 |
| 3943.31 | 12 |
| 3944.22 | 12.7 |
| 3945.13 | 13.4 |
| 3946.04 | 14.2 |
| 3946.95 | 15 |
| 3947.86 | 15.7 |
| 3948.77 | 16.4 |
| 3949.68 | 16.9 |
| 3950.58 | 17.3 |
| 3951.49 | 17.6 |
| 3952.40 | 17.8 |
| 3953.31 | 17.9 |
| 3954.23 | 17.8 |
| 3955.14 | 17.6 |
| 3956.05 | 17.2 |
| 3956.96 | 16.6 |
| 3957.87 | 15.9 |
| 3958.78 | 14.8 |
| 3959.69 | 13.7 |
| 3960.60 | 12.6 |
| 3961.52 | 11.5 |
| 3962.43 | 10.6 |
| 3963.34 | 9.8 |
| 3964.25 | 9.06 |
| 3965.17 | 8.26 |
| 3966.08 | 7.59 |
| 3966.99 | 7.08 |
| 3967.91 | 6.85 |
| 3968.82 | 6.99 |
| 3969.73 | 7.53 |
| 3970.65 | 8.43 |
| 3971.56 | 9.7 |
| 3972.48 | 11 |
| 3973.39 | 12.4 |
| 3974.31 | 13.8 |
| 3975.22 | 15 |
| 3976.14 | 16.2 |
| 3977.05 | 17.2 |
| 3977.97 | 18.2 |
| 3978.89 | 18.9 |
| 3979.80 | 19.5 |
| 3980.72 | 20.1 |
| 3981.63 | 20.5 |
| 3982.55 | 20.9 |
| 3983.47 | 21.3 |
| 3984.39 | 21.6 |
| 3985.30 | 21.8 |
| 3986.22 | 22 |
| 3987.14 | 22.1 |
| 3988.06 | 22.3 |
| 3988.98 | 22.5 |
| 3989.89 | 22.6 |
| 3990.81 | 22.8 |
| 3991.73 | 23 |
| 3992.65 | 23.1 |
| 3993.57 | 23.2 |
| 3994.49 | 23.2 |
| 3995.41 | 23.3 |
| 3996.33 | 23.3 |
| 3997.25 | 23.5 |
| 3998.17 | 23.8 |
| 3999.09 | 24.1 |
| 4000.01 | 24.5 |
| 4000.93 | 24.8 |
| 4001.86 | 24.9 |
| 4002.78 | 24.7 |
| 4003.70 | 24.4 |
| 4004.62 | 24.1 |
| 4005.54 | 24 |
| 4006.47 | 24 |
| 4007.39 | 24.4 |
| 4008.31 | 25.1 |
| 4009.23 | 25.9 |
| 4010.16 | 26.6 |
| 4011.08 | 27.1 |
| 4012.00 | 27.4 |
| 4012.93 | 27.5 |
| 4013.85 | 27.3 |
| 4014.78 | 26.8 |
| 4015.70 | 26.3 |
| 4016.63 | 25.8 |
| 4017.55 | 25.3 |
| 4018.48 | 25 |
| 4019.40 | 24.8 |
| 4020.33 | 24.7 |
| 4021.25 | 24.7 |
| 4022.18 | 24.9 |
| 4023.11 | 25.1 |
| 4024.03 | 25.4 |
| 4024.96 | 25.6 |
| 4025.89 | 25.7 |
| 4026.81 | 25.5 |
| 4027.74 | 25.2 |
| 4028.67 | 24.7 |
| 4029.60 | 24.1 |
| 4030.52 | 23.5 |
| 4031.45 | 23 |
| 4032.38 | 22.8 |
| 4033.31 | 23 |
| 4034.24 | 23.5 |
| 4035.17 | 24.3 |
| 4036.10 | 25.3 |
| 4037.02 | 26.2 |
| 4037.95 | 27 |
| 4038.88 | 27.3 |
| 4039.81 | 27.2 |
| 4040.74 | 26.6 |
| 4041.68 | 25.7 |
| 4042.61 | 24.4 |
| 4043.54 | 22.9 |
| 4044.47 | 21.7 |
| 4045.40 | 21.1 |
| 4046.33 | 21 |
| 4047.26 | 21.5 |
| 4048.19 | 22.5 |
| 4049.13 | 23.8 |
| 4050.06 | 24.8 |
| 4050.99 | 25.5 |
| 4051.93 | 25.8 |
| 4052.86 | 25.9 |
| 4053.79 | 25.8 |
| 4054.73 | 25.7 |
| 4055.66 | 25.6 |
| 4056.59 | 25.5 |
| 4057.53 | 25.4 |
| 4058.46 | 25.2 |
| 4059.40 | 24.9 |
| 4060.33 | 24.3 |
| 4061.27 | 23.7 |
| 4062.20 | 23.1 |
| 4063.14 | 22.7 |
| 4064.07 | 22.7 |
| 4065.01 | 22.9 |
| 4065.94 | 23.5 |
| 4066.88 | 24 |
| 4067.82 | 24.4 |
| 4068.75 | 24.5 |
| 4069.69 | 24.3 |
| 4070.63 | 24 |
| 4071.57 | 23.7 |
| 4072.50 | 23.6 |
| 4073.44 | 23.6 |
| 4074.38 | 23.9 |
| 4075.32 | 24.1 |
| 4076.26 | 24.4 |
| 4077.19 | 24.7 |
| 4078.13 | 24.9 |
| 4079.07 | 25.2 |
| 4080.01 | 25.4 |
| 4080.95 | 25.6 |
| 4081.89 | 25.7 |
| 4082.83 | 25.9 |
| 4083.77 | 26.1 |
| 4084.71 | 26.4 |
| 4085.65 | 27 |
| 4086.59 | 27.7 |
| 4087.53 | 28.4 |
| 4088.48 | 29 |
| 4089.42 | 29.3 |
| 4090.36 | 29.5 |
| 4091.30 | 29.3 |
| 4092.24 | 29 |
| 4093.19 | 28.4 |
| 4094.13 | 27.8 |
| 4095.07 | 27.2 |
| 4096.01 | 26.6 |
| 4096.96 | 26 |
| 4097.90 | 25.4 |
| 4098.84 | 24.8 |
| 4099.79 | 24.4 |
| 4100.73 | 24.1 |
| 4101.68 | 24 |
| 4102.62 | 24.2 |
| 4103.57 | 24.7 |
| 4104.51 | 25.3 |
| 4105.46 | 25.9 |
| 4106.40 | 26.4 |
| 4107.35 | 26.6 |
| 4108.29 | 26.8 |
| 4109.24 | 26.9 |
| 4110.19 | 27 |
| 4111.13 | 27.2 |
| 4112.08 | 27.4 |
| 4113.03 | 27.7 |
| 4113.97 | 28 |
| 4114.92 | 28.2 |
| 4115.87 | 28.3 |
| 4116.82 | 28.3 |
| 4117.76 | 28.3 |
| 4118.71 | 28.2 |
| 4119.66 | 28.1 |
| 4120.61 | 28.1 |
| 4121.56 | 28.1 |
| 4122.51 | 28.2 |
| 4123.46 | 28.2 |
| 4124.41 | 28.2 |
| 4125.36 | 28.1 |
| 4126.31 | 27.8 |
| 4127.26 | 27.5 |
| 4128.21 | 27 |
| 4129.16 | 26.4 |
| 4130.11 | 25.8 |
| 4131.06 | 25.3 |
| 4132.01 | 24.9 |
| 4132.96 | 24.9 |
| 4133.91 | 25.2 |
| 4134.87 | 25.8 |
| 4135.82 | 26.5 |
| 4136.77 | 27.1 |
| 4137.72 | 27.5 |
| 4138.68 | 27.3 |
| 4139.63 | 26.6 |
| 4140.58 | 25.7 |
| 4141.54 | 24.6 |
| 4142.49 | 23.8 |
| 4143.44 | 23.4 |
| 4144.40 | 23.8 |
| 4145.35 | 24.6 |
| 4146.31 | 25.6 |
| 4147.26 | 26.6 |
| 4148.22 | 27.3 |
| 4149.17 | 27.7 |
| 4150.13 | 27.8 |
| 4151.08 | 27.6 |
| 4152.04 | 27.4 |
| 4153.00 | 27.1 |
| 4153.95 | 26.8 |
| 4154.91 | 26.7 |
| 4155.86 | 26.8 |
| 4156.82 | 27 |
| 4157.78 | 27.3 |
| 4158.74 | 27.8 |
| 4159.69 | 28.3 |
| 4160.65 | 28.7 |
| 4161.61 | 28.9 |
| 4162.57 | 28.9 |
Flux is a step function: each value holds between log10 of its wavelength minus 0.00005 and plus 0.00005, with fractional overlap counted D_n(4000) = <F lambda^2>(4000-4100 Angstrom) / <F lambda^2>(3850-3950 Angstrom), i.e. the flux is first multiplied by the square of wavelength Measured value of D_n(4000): 1.9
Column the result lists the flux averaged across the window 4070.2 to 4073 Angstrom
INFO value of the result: 23.8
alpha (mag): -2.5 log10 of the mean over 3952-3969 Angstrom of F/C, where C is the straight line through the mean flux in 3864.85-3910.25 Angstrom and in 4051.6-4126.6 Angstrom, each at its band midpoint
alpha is 0.480 mag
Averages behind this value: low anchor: 16.3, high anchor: 26.1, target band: 12.7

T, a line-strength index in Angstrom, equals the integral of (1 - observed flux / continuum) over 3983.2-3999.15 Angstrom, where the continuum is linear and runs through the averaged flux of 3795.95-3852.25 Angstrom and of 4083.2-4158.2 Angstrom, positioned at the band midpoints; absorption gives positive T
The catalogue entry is -1.3 Angstrom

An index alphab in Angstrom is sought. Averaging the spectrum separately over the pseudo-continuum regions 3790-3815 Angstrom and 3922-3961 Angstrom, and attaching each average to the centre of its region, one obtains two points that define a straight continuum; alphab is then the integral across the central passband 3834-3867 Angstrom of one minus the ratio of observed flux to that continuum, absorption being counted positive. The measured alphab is 4.6 Angstrom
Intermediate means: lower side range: 17.8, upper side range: 11.8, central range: 13.5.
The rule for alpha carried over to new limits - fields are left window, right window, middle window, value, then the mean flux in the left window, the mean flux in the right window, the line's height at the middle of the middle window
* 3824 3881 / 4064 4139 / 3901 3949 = 0.27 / 13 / 26.3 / 16.9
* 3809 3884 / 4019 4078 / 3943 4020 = 0.11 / 13.3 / 24.4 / 20.7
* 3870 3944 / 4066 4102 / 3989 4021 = -0.19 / 14.3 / 25.8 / 20.7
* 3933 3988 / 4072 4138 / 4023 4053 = -0.19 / 13.7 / 26.6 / 20.6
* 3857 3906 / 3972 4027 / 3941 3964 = 0.34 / 15.6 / 22.9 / 20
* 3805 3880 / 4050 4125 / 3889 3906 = -0.05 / 13.4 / 26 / 16.3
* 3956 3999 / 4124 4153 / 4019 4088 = -0.17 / 16.7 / 26.3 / 21.2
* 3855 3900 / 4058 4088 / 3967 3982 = 0.42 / 15.5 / 24.7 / 20.1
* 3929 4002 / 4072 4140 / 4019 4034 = -0.22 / 15.1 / 26.6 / 20.1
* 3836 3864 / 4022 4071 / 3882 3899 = -0.07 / 13.6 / 24.4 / 15.8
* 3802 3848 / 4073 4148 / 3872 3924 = -0.02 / 12.9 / 26.5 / 16.3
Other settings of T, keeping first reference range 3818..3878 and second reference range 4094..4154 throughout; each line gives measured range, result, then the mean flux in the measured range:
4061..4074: 0.0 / 23.6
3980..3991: -1.2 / 21.6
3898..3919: -2.5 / 17.6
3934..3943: 4.5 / 8.6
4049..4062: -1.2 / 25.1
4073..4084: -0.3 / 24.9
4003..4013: -2.3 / 25.4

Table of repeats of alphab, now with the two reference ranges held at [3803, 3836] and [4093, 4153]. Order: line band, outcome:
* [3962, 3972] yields 5.70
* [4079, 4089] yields -0.76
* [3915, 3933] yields 5.57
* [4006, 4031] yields -4.29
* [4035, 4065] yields -1.70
